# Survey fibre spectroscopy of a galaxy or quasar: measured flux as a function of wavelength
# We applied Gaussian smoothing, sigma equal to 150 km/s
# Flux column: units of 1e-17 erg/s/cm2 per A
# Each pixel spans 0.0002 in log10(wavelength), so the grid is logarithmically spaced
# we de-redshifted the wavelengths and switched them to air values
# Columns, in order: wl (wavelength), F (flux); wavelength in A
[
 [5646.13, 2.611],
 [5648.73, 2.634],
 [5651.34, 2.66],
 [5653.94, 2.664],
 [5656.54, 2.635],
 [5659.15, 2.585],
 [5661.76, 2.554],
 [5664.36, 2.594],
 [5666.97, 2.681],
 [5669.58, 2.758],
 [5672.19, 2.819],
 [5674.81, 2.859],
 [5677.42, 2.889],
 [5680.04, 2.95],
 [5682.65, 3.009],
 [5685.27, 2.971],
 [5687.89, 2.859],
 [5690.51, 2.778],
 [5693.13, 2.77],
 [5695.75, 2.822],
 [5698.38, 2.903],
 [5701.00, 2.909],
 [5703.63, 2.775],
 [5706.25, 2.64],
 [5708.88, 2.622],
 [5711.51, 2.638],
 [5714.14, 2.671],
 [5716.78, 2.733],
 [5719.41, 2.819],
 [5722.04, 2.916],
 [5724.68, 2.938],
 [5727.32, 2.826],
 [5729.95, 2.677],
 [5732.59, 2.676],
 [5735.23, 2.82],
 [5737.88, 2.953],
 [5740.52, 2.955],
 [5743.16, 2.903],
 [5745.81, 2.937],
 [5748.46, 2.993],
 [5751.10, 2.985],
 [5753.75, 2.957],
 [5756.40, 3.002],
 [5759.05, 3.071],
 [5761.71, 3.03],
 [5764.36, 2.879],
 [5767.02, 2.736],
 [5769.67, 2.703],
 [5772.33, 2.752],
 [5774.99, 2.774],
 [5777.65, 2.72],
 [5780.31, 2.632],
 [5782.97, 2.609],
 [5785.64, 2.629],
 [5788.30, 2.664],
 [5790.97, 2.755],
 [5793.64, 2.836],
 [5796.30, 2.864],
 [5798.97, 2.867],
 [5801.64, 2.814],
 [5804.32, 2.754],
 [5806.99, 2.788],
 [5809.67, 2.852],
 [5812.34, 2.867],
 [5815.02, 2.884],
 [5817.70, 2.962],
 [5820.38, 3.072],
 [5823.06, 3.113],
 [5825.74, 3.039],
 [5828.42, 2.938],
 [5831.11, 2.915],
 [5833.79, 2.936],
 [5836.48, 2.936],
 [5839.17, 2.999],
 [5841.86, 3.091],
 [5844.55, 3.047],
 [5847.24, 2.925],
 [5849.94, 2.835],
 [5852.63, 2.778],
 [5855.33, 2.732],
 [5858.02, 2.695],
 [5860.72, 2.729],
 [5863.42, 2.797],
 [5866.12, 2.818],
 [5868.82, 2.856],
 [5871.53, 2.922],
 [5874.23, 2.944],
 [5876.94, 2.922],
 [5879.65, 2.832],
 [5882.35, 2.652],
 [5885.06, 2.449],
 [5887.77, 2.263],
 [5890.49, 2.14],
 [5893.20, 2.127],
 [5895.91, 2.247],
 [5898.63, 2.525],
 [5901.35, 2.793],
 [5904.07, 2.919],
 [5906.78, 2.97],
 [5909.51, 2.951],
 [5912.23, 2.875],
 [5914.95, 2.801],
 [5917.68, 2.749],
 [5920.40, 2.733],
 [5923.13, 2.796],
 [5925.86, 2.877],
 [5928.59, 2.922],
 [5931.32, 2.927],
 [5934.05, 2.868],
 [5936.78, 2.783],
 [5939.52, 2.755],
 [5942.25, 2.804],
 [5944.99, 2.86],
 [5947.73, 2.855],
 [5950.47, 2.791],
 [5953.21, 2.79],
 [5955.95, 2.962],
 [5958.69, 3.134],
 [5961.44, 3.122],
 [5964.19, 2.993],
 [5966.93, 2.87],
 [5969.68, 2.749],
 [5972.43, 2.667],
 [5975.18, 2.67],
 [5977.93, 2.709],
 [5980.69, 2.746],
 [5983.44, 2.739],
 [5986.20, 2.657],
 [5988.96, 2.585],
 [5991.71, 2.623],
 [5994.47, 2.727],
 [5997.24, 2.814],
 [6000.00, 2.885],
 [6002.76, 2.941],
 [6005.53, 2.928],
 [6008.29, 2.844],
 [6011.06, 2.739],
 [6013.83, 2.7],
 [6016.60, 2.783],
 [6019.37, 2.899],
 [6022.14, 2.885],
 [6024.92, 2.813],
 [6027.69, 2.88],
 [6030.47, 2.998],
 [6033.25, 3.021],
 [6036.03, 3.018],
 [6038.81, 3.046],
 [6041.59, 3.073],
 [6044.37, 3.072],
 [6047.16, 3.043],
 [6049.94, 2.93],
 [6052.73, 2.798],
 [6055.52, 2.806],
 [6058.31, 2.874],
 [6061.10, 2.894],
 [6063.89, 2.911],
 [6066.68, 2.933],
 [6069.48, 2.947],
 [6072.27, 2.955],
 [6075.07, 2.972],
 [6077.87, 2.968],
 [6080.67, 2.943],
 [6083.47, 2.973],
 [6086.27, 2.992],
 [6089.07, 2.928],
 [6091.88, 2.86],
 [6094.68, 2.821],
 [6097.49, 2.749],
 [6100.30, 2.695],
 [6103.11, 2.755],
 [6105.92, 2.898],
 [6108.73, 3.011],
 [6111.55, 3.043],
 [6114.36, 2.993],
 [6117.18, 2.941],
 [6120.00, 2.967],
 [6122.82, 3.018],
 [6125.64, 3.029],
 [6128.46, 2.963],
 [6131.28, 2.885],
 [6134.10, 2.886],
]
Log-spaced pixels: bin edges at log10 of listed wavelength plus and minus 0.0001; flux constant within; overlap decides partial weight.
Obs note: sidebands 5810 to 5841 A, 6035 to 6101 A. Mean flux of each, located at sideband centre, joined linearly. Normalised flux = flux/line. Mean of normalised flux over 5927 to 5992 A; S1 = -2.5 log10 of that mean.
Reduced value 0.05 mag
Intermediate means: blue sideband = 2.97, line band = 2.82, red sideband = 2.93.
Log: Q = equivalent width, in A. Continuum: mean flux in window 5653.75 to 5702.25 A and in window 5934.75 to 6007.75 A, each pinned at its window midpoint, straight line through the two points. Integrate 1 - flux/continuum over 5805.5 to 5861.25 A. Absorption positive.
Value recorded -2.2 A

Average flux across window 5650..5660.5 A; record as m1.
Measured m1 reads 2.63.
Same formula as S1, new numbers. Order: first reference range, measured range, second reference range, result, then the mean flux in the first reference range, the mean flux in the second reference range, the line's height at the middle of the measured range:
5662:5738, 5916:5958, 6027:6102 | 0.02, 2.8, 2.93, 2.88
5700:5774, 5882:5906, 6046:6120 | 0.17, 2.84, 2.91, 2.87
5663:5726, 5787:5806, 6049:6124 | 0.01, 2.8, 2.91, 2.83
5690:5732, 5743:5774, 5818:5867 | -0.03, 2.78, 2.91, 2.83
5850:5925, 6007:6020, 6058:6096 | 0.03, 2.71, 2.93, 2.85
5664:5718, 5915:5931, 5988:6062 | 0.01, 2.8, 2.88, 2.85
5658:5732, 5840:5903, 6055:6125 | 0.05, 2.78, 2.92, 2.84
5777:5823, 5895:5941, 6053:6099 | 0.02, 2.81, 2.9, 2.85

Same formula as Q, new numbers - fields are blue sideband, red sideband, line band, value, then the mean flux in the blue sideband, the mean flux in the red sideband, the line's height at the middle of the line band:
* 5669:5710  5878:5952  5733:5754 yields -0.89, 2.84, 2.71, 2.81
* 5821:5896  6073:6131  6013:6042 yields -0.36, 2.79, 2.93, 2.88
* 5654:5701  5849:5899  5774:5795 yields 0.08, 2.79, 2.65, 2.71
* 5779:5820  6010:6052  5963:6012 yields 2.19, 2.79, 2.93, 2.9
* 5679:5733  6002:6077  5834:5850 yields -0.73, 2.81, 2.91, 2.85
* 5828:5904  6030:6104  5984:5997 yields 0.85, 2.74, 2.93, 2.86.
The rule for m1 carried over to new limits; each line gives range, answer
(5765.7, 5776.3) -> 2.74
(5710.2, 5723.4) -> 2.76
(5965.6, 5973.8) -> 2.76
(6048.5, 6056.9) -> 2.85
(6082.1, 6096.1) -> 2.92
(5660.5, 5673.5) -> 2.68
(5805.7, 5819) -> 2.87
